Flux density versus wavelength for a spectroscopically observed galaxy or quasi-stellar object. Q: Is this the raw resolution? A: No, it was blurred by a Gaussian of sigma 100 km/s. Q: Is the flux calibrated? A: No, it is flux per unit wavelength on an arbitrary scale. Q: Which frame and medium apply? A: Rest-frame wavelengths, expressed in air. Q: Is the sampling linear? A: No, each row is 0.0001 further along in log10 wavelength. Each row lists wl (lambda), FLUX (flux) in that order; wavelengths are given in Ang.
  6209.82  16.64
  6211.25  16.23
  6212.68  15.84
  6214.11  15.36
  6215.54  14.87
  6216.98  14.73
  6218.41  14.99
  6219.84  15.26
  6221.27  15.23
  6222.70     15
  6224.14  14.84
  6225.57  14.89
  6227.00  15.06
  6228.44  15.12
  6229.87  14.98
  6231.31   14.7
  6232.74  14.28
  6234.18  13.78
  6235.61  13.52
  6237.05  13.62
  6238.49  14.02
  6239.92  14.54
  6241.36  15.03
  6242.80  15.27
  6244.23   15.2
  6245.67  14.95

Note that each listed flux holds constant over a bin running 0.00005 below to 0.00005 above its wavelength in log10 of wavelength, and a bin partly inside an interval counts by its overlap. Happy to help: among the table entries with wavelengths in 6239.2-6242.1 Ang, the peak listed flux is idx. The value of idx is 15.03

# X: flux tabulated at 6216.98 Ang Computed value 14.73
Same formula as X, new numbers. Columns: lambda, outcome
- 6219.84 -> 15.26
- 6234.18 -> 13.78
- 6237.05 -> 13.62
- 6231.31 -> 14.7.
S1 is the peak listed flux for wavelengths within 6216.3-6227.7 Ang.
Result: 15.26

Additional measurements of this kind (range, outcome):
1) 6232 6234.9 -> 14.28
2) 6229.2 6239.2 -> 14.98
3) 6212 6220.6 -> 15.84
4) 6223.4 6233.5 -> 15.12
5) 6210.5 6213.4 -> 16.23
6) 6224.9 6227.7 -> 15.06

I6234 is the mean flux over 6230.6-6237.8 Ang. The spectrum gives 14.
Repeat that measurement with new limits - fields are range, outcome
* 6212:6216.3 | 15.3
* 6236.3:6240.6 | 14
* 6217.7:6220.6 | 15.1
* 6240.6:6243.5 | 15.1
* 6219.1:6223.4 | 15.2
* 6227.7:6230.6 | 15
